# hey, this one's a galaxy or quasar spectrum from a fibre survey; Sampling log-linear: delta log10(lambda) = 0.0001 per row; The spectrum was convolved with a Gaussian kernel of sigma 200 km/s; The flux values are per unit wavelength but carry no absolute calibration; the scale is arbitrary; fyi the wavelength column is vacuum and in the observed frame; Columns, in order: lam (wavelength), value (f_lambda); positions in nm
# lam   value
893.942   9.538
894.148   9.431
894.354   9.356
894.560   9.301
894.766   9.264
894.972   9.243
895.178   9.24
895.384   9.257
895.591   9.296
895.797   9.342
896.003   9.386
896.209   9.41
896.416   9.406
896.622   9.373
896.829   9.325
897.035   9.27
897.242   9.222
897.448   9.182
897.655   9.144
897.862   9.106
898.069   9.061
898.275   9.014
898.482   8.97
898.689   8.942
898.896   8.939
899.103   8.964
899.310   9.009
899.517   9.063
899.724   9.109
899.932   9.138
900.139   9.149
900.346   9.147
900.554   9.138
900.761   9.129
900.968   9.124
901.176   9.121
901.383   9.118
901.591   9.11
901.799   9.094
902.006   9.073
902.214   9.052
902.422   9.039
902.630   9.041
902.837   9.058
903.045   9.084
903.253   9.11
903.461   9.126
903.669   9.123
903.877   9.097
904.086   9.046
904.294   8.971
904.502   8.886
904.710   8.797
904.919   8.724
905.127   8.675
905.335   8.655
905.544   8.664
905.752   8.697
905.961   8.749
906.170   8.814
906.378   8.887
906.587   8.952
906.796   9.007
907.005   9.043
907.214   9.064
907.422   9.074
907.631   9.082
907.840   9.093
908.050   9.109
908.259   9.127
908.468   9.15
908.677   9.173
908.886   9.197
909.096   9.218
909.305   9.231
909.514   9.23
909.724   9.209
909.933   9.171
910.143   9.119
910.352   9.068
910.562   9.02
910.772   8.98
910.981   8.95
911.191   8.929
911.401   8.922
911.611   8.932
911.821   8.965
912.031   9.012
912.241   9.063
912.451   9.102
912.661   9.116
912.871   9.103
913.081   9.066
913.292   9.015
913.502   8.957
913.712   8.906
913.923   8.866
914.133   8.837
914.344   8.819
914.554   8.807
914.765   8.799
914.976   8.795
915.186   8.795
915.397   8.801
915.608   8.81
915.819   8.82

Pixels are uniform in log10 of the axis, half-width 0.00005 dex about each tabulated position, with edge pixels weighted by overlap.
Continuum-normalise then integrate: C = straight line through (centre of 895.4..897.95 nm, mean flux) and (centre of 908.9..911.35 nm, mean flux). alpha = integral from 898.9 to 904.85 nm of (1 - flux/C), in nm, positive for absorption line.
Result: 0.10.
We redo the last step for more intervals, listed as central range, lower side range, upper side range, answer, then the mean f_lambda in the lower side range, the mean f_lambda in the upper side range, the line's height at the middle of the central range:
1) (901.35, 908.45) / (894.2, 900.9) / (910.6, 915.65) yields 0.07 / 9.19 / 8.93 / 9.07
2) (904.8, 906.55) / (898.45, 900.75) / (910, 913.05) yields 0.06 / 9.06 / 9.02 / 9.04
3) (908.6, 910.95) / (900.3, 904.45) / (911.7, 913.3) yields -0.02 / 9.09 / 9.06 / 9.06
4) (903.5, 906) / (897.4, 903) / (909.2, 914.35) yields 0.06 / 9.07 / 9.03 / 9.06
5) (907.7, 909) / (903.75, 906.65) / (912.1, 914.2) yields -0.04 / 8.83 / 9.01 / 8.9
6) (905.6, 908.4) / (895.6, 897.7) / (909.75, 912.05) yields 0.04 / 9.31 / 9.01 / 9.1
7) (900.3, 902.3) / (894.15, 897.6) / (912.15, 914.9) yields 0.02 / 9.31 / 8.95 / 9.2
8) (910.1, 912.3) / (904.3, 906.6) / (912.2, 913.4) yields 0.01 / 8.78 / 9.08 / 9.01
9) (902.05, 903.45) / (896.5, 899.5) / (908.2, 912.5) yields 0.00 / 9.11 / 9.08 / 9.1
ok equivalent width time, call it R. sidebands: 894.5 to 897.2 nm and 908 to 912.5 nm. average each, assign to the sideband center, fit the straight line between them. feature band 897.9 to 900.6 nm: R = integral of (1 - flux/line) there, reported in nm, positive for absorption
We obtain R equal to 0.06 nm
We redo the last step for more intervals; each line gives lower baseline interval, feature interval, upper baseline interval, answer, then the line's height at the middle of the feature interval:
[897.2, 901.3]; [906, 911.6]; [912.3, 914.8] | -0.04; 9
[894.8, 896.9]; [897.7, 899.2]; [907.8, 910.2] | 0.05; 9.29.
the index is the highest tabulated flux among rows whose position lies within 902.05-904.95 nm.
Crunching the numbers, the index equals 9.126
